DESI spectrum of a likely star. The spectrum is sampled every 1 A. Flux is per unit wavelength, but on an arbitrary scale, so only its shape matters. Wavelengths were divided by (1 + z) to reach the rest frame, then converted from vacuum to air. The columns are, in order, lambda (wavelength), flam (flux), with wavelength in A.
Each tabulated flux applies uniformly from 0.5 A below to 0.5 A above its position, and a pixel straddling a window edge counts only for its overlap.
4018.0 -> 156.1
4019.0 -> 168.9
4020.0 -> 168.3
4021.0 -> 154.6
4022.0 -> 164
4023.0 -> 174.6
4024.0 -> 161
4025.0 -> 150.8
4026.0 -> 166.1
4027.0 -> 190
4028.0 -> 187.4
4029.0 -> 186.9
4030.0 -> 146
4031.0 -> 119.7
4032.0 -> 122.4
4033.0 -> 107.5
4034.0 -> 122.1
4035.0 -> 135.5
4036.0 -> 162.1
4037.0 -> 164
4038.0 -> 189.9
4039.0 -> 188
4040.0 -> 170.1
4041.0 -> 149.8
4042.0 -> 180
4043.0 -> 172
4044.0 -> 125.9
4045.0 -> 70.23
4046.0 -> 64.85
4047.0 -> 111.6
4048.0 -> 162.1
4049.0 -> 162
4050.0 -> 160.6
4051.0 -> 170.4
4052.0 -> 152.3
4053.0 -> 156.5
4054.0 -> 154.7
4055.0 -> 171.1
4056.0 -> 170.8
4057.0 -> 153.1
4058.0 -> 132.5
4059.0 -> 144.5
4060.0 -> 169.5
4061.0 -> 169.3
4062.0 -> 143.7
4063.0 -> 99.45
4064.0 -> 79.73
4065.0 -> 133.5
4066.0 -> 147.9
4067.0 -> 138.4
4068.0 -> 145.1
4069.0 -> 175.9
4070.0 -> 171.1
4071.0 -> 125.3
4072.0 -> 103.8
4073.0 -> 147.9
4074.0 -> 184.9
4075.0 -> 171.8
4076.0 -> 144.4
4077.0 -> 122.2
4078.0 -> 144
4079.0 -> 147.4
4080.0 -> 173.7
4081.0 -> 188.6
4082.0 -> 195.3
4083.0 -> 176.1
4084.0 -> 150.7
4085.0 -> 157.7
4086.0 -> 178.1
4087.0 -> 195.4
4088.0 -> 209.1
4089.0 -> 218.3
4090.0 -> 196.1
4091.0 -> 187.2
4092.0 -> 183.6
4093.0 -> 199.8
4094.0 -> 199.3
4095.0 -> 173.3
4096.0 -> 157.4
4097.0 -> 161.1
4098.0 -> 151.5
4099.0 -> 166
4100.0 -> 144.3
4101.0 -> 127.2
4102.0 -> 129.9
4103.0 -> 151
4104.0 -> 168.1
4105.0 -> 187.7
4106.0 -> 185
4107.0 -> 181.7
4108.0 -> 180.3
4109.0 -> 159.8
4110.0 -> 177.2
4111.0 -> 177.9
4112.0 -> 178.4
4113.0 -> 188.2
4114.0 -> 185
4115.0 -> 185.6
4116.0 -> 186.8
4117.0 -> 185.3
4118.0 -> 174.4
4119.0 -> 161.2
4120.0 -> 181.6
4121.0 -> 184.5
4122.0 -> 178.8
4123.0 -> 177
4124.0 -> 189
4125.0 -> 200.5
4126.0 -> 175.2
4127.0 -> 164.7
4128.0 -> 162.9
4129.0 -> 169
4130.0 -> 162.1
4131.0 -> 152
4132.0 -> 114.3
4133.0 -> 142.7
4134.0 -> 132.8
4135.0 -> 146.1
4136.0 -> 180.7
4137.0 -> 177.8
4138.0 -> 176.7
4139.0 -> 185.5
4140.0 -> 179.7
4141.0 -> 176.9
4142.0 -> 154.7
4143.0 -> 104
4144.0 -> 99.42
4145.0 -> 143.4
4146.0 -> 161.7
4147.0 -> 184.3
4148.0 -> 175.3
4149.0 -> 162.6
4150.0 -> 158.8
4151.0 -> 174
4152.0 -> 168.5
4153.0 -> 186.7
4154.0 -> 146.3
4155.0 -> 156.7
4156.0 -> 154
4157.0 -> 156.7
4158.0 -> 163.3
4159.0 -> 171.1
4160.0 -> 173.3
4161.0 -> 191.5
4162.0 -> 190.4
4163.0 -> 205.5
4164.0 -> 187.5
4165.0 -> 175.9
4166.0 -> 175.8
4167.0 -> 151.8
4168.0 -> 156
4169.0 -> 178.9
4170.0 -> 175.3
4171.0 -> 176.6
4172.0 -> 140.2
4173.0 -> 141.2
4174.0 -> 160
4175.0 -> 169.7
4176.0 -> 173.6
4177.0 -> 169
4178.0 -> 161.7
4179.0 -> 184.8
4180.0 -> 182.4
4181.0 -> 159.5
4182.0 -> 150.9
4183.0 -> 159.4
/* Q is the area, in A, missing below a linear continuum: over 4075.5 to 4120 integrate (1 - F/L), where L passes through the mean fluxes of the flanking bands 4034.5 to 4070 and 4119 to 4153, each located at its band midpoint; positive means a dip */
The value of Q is -4.51 A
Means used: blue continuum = 148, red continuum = 164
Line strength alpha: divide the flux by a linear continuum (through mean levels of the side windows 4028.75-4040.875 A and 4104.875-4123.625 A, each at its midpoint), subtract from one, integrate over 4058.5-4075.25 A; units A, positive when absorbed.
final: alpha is 1.91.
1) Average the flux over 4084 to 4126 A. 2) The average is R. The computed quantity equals 177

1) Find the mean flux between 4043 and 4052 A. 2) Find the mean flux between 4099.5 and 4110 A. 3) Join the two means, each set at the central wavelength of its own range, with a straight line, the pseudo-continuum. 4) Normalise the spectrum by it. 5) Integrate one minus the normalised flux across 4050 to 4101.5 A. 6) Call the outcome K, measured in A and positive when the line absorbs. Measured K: -4.5 A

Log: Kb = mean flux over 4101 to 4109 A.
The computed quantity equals 166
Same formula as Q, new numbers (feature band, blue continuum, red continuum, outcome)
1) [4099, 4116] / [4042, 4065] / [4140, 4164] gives -1.72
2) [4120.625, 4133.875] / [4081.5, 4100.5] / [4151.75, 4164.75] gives 0.75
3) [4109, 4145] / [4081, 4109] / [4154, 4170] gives 1.25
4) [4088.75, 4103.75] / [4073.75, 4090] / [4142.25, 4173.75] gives 0.21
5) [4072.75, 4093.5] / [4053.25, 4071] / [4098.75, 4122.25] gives -2.29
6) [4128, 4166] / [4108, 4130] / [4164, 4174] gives 1.51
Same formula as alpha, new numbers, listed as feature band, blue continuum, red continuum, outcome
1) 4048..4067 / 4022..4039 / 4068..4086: 1.1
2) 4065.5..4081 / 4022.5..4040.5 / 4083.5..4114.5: 1.6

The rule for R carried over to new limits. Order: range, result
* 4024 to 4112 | 158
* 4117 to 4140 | 168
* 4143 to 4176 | 165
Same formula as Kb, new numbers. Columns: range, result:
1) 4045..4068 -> 142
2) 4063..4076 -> 142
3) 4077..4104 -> 171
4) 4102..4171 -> 169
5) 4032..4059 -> 148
